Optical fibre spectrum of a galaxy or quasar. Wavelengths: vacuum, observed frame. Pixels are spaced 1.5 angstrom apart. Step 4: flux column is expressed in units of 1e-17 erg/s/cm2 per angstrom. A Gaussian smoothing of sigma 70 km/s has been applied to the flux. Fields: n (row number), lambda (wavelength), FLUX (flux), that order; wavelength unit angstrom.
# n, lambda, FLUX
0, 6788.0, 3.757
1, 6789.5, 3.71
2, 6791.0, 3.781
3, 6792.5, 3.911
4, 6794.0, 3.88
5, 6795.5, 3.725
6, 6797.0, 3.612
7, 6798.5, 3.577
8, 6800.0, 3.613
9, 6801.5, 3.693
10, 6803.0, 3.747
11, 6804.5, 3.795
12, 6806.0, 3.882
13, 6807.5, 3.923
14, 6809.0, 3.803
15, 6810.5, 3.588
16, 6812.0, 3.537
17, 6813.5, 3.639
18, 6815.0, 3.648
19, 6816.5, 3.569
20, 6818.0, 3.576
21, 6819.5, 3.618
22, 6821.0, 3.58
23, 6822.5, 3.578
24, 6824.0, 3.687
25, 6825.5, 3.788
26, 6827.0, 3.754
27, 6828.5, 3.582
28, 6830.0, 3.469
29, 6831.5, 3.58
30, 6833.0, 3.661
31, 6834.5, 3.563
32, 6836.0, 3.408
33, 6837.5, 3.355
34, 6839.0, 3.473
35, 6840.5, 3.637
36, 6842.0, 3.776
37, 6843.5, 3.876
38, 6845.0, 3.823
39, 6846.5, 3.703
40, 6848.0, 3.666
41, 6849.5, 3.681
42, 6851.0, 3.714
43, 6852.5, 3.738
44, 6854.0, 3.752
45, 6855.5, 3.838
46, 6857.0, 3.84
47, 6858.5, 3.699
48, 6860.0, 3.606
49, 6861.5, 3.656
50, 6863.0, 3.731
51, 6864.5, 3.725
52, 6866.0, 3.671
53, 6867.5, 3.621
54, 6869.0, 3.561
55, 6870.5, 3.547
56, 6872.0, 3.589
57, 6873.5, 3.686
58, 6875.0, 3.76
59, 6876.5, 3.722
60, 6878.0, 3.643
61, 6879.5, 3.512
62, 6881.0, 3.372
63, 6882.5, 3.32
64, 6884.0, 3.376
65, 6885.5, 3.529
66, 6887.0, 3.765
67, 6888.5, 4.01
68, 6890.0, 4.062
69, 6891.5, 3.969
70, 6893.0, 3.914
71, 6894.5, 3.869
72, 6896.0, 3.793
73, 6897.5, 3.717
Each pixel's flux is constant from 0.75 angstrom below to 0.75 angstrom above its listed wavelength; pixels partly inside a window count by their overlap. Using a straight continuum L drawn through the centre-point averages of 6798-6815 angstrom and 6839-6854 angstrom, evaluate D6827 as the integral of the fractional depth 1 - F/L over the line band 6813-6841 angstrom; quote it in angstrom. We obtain 1.0 angstrom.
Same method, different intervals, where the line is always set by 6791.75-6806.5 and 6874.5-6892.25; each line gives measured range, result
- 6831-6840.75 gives 0.5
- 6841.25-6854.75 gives -0.2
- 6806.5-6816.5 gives 0.1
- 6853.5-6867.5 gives -0.1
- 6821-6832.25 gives 0.3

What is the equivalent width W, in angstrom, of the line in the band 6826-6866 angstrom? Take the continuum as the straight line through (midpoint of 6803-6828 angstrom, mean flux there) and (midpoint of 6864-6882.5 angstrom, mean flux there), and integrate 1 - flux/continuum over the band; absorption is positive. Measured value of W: -0.3 angstrom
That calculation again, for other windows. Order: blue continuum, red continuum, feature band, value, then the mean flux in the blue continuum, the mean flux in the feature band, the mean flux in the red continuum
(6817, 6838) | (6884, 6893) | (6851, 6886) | 1.1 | 3.59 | 3.63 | 3.83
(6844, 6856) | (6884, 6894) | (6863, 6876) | 0.5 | 3.74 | 3.65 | 3.84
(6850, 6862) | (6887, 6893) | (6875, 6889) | 1.2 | 3.73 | 3.59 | 3.97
